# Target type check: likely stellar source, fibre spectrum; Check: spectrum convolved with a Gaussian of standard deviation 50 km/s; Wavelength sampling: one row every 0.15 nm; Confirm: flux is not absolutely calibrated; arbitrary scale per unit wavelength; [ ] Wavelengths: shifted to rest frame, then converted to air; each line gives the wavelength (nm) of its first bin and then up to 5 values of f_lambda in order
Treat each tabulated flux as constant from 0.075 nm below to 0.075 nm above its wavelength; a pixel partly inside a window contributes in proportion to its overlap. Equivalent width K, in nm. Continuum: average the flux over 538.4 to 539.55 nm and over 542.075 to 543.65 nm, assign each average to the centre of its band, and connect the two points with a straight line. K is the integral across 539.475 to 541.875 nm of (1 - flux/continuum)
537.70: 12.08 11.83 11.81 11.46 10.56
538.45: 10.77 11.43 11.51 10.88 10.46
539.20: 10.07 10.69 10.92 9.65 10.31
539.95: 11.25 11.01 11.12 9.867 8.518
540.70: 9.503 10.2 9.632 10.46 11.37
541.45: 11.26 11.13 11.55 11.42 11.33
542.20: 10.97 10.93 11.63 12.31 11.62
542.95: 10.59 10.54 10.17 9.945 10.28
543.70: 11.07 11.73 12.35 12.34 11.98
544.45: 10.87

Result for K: 0.084 nm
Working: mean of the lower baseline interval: 10.8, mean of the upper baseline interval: 10.9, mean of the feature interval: 10.5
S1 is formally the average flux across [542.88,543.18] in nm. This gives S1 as 10.6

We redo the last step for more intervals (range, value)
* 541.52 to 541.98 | 11.4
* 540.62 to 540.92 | 9.82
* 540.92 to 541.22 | 10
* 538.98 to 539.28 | 10.3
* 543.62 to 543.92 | 11.4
